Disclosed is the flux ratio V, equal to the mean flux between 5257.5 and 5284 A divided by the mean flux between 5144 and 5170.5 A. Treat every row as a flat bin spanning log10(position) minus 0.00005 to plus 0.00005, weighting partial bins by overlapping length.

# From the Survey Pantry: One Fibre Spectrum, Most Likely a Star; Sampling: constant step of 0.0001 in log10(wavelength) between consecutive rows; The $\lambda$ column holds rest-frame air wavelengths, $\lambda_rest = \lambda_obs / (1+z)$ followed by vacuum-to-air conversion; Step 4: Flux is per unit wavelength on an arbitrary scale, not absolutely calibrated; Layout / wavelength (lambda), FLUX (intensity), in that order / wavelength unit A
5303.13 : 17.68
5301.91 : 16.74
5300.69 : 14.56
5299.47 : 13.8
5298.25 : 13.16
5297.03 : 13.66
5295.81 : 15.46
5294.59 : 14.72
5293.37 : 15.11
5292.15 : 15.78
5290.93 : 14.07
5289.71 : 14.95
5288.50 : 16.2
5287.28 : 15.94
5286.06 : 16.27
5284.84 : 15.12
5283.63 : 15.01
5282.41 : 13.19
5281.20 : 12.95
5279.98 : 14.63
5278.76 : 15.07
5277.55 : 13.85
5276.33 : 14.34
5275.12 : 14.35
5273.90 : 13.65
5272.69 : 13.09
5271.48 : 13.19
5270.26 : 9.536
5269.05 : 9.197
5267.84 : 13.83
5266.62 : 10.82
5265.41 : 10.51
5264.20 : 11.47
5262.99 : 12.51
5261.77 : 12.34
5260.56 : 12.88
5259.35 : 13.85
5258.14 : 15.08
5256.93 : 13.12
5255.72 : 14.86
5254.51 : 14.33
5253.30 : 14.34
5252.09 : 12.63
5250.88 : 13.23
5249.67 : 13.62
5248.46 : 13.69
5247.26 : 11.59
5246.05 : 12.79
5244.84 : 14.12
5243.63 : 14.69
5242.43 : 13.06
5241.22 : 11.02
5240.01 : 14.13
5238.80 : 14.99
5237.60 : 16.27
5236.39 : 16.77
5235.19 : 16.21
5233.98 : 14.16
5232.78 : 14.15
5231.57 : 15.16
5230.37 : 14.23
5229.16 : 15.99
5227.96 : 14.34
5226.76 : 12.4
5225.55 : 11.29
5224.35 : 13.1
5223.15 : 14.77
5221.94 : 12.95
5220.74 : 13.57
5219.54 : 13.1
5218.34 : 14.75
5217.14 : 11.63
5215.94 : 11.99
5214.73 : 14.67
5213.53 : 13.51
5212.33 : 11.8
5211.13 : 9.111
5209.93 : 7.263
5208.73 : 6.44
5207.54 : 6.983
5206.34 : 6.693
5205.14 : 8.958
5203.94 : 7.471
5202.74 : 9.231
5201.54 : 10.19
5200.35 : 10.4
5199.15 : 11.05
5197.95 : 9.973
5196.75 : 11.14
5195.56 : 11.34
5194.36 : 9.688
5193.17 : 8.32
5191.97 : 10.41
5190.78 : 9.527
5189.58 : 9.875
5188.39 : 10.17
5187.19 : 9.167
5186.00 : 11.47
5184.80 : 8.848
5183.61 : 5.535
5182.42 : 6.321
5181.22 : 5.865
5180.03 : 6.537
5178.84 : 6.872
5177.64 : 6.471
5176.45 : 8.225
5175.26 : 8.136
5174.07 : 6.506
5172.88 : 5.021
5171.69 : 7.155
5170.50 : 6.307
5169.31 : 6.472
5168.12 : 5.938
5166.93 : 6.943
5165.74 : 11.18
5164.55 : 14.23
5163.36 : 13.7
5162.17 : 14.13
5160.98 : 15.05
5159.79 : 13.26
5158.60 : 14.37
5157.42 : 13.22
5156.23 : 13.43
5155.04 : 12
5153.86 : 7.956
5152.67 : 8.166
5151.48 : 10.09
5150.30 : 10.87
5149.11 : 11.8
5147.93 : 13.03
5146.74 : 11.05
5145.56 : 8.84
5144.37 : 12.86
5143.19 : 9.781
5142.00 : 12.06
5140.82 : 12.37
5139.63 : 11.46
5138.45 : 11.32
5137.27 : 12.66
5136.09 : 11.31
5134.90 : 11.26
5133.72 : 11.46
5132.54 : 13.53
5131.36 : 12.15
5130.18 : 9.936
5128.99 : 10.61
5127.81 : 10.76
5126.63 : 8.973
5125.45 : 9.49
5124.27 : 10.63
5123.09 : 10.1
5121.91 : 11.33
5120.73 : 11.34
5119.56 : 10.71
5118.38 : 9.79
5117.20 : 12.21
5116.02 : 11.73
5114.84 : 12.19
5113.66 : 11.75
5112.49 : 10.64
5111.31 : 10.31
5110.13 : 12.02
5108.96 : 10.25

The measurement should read 1.16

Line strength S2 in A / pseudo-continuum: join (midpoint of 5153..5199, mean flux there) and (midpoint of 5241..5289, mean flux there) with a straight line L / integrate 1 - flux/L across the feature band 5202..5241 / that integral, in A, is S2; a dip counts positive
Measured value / -2.8 A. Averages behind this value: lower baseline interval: 9.5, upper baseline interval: 13.4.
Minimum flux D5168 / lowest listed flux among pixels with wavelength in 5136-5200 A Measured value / 5.021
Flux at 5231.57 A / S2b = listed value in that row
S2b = 15.16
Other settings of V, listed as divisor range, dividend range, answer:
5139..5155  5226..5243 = 1.33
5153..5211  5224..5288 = 1.47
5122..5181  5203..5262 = 1.24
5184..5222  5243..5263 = 1.31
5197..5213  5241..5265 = 1.48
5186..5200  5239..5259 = 1.34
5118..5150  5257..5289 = 1.20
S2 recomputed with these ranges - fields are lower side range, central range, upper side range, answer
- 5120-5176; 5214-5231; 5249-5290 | -1.4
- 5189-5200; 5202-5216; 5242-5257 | 2.1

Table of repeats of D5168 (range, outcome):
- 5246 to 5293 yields 9.197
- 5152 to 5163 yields 7.956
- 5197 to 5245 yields 6.44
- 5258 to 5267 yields 10.51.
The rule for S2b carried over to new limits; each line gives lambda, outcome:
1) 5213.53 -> 13.51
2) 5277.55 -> 13.85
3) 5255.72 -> 14.86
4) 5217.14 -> 11.63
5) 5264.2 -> 11.47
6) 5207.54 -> 6.983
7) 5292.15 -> 15.78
